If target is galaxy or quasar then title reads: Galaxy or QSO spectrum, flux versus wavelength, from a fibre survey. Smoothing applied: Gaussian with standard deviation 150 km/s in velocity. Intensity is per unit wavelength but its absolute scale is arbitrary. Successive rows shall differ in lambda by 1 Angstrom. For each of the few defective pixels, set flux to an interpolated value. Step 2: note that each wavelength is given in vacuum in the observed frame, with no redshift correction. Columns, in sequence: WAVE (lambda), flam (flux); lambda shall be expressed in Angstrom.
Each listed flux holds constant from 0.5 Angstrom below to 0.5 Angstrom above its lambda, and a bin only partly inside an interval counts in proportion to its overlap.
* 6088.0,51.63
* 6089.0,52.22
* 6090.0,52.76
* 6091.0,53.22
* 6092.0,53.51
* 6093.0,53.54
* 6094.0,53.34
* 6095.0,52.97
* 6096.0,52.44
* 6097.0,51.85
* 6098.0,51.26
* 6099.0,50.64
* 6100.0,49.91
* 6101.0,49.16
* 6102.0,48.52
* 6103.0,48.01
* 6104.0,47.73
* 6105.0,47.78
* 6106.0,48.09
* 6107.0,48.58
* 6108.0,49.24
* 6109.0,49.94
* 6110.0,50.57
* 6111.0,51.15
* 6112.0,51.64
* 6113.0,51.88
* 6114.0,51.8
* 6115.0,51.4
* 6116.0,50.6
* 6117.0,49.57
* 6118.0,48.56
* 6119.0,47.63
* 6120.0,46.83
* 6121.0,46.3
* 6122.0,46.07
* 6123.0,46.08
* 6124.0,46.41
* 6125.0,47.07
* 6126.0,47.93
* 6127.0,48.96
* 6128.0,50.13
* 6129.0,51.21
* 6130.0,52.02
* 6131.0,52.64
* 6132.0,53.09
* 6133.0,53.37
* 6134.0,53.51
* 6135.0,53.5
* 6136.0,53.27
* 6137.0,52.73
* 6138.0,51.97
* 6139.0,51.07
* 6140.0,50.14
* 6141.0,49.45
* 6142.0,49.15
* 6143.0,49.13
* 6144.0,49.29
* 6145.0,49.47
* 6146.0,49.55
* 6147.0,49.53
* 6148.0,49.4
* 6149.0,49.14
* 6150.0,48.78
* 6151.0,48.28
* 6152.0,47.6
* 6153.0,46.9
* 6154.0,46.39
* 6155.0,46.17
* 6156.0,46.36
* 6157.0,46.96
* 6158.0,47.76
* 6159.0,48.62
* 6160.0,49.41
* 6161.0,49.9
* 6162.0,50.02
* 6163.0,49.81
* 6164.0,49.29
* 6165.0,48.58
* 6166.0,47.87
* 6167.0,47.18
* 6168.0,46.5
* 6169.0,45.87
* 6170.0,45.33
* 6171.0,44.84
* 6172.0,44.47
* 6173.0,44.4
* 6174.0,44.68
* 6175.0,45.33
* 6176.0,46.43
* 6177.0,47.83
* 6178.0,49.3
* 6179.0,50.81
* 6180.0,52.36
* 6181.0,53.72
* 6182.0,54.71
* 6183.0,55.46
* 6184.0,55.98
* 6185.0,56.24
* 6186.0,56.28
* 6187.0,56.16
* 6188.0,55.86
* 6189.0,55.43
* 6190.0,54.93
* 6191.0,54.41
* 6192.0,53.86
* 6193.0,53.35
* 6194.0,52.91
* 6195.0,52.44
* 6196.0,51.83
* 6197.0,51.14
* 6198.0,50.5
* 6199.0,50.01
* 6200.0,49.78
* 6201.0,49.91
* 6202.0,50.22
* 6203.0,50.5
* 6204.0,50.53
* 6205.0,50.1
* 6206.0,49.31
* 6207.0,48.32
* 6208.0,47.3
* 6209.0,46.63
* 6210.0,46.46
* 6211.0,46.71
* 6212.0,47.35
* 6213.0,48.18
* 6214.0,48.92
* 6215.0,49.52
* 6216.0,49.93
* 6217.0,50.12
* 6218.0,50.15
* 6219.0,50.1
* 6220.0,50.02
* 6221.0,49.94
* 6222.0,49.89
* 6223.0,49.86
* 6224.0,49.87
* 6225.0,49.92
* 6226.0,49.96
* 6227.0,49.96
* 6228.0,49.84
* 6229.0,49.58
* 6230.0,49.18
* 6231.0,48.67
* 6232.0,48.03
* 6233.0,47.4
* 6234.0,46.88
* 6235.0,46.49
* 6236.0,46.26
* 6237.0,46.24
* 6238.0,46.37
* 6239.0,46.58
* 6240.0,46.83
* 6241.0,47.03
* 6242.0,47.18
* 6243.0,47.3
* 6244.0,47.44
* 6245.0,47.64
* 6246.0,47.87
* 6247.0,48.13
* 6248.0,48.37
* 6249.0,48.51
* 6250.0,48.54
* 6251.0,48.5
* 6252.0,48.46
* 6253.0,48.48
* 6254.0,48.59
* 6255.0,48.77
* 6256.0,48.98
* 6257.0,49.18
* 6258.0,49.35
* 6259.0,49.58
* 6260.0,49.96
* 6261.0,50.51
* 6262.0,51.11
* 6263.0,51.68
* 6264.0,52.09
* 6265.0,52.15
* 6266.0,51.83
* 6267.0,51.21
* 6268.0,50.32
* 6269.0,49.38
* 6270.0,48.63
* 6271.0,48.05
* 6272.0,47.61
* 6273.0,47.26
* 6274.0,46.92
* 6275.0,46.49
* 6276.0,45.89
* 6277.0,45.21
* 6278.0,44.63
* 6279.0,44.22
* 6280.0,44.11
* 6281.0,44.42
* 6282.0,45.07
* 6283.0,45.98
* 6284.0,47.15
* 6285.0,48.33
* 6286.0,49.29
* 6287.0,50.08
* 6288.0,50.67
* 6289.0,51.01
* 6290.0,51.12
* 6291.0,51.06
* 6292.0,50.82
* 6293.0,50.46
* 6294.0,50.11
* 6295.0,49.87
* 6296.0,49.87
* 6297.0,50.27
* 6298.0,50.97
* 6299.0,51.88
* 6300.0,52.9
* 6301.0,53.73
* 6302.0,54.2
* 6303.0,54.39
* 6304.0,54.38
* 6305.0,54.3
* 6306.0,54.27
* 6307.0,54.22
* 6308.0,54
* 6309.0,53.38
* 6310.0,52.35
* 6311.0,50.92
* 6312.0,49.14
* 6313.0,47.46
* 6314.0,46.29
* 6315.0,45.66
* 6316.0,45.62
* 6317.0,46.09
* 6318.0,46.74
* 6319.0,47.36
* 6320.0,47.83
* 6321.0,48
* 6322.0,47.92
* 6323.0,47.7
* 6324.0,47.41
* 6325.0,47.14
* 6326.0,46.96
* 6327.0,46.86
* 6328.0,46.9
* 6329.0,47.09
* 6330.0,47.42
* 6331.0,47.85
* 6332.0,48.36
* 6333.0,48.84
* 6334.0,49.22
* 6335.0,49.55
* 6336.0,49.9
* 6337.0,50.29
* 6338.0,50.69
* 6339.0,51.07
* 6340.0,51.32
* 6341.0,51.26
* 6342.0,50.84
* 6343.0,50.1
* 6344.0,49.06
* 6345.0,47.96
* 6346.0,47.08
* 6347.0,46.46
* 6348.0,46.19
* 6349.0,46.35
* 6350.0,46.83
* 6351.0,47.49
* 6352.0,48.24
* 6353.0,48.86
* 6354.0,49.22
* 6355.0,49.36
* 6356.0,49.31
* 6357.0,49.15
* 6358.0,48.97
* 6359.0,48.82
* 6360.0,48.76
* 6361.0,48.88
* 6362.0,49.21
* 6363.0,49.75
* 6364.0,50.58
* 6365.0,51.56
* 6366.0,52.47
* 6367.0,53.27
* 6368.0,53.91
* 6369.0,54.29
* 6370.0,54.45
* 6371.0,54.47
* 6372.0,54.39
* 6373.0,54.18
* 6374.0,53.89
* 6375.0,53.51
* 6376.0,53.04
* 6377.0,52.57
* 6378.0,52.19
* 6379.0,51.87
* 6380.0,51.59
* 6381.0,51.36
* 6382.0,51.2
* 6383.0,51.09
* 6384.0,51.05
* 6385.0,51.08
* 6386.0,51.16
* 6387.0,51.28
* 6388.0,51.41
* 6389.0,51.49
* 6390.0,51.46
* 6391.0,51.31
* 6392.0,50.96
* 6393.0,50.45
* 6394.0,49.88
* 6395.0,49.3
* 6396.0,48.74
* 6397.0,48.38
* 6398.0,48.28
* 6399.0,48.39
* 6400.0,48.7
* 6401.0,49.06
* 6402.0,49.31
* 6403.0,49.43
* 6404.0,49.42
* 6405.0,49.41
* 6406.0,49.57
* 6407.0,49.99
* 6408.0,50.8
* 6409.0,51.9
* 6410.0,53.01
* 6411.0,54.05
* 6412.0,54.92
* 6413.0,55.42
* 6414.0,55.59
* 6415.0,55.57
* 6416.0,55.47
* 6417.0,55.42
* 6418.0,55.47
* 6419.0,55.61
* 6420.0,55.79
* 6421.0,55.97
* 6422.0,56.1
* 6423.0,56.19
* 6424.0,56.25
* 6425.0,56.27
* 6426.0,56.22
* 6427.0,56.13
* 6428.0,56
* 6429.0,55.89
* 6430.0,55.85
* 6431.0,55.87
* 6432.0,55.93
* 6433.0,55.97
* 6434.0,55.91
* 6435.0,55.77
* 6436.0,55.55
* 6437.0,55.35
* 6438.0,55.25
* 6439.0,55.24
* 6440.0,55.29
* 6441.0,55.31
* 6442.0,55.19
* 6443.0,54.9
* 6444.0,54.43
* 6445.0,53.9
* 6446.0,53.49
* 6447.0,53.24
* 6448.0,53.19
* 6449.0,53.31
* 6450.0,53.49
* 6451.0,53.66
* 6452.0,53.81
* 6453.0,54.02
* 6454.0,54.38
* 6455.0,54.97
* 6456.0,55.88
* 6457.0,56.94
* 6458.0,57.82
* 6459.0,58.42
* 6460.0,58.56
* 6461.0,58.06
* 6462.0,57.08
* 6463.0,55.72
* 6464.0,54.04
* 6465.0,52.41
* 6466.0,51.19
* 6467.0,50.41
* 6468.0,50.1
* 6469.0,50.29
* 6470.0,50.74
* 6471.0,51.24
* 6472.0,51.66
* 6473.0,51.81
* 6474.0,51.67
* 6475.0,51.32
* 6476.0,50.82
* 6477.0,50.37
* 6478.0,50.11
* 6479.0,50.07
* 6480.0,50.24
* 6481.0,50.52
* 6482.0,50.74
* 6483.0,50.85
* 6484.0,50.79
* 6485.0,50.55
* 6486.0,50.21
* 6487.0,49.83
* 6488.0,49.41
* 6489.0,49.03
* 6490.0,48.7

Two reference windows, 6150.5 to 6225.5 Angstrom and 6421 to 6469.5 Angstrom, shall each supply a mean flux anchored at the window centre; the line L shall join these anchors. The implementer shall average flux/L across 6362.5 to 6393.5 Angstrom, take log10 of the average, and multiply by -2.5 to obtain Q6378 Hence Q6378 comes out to 0.030 mag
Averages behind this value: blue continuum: 49.7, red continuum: 55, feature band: 52.2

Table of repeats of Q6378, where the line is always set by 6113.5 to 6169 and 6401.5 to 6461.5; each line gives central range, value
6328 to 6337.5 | 0.09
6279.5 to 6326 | 0.06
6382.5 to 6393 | 0.05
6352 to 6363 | 0.09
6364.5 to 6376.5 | 0.00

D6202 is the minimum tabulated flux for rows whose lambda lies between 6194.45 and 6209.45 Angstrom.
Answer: 46.63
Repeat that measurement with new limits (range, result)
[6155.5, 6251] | 44.4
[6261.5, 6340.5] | 44.11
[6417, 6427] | 55.42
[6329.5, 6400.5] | 46.19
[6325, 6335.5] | 46.86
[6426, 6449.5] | 53.19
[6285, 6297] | 48.33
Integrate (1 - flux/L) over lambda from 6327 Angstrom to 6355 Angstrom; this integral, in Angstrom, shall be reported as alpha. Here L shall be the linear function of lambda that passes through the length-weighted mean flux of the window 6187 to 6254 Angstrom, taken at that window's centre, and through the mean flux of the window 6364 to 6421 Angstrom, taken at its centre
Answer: 1.4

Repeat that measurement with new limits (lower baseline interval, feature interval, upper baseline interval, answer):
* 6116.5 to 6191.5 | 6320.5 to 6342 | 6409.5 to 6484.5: 1.5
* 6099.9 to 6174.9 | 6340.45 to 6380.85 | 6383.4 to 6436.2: 1.3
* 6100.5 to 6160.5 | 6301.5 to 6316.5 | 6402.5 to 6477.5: 0.2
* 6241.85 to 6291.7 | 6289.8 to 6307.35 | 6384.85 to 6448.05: -0.9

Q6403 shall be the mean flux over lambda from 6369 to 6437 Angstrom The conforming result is 52.9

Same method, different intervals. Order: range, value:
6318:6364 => 48.5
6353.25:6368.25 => 50.1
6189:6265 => 49.3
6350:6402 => 50.8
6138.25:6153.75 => 49.1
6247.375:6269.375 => 49.8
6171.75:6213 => 50.8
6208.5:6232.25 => 49.1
